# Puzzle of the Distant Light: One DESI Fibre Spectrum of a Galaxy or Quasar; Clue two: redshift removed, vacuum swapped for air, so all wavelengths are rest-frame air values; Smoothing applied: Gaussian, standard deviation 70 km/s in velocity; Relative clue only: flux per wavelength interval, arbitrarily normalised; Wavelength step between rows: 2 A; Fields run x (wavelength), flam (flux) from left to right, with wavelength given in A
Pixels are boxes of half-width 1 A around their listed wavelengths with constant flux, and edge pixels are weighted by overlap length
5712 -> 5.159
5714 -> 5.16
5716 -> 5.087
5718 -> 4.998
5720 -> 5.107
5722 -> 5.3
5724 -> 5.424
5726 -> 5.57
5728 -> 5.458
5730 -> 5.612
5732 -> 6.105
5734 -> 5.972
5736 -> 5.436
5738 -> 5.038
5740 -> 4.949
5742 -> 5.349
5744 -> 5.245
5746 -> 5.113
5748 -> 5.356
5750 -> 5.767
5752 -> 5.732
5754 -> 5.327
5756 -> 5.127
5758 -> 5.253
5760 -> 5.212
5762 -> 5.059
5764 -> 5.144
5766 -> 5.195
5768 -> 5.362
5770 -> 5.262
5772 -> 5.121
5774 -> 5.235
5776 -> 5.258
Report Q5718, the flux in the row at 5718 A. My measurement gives 4.998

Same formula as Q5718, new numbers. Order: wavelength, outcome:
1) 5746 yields 5.113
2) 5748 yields 5.356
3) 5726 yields 5.57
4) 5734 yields 5.972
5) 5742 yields 5.349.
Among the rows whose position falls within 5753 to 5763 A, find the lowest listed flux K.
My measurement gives 5.059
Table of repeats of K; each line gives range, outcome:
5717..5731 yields 4.998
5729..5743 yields 4.949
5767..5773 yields 5.121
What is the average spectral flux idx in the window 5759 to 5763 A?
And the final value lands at 5.14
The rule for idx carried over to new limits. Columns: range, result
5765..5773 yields 5.23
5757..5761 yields 5.23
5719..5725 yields 5.28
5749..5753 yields 5.75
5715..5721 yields 5.06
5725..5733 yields 5.69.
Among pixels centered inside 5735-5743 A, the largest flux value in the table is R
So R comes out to 5.436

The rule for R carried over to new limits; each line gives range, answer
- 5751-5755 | 5.732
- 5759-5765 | 5.212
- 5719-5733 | 6.105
